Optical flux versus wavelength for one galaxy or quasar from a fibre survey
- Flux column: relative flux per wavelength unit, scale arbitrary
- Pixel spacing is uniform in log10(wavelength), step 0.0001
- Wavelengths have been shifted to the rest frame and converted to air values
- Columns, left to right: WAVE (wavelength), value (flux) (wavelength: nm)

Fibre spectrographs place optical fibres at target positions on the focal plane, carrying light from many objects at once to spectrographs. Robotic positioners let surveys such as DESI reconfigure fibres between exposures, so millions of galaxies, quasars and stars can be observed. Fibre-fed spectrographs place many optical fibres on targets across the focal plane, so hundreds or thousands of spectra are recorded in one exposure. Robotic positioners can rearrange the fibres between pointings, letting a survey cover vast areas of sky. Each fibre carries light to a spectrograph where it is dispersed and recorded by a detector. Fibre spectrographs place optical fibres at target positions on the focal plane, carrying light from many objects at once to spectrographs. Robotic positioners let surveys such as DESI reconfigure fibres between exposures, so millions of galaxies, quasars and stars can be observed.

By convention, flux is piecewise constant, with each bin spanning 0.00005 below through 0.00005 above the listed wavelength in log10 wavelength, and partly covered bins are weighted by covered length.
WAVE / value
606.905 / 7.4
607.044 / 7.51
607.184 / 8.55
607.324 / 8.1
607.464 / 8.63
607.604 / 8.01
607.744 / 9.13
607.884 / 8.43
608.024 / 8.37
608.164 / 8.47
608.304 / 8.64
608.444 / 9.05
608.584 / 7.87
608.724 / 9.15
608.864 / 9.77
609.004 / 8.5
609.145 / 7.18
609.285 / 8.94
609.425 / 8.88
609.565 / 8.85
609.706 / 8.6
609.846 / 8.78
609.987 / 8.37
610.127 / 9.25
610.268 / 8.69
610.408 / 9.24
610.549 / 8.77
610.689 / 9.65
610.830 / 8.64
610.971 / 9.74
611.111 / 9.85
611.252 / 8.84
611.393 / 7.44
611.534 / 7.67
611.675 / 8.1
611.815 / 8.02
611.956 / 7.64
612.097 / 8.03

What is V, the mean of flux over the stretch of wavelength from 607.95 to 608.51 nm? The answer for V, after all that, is 8.63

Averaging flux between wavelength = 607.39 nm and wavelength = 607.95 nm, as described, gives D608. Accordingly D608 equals 8.54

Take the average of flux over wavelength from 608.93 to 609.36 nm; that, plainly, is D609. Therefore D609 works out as 8.23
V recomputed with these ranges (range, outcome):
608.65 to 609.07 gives 9.15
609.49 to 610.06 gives 8.66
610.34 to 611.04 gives 9.2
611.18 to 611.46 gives 8.14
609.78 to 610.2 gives 8.79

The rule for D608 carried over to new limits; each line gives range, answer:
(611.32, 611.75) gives 7.75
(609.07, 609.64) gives 8.46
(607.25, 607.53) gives 8.35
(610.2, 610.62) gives 8.92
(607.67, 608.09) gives 8.64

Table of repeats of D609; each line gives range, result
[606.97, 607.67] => 8.16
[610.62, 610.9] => 9.13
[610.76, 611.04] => 9.18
